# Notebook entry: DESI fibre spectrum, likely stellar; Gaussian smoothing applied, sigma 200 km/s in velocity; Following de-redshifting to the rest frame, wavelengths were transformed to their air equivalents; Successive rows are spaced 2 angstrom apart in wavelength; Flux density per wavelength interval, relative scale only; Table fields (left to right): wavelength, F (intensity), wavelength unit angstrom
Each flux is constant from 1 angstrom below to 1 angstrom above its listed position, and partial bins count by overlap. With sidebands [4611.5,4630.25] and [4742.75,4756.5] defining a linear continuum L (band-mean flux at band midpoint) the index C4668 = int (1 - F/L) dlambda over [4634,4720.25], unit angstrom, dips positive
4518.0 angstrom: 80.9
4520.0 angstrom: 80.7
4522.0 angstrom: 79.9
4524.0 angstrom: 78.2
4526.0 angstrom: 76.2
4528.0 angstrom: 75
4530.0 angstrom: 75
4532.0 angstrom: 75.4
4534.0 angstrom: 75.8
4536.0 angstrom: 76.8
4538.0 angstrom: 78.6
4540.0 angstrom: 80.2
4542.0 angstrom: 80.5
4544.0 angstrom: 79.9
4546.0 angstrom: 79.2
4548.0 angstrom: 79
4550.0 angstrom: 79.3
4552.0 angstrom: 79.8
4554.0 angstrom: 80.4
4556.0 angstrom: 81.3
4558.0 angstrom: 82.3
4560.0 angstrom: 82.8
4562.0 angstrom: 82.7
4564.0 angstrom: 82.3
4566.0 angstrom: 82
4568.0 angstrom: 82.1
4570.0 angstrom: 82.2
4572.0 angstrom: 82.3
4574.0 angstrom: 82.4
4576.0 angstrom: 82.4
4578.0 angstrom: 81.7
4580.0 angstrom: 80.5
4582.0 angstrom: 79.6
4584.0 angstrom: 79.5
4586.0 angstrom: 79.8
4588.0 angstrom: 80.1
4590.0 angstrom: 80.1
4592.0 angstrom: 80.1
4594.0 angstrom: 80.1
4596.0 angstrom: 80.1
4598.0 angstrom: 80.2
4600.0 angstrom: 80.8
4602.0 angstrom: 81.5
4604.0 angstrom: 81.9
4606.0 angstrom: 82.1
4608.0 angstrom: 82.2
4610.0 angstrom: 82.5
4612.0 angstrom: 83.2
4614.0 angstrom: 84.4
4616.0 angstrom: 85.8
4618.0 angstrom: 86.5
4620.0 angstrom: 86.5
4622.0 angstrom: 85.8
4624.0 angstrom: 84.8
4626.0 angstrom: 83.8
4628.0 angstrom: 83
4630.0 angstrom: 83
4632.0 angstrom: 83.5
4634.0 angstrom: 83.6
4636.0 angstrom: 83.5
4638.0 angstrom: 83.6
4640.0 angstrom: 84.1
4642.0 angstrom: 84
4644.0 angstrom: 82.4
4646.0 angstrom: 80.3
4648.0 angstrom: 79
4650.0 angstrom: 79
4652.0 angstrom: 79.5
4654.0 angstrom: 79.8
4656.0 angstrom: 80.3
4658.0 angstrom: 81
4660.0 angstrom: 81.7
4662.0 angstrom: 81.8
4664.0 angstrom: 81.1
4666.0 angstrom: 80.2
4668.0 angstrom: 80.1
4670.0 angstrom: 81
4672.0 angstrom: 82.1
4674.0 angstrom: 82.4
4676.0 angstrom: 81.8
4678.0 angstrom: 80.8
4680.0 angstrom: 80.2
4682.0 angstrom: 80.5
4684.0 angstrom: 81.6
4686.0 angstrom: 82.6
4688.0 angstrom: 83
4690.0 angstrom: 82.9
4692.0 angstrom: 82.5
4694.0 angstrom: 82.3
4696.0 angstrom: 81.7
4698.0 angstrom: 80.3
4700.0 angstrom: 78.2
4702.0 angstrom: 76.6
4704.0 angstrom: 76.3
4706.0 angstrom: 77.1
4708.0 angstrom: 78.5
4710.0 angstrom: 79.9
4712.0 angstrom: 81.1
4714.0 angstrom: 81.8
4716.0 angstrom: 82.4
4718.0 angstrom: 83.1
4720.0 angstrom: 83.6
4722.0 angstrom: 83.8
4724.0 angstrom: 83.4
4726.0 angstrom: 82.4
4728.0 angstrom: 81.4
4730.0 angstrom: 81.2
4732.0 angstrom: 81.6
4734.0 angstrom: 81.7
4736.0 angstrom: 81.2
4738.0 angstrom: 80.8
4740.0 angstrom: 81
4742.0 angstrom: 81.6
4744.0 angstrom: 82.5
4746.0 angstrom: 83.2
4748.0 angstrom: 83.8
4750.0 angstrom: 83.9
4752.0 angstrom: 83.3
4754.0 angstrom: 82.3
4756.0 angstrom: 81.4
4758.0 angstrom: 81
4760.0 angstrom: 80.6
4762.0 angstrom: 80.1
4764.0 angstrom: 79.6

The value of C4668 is 2.99 angstrom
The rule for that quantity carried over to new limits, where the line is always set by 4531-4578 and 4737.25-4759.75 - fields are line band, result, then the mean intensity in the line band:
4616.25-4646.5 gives -1.06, 84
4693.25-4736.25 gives 0.54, 80.9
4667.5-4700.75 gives 0.07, 81.5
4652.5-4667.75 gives 0.12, 80.8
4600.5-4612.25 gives -0.17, 82.1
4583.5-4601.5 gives 0.14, 80.1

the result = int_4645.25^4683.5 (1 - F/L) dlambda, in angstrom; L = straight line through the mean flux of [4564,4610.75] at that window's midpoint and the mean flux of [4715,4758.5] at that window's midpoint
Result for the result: 0.5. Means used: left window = 81.2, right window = 82.3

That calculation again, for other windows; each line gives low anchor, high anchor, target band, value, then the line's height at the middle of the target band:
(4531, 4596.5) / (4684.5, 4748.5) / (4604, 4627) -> -1.0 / 80.7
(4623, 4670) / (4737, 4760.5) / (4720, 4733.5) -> 0.0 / 82.1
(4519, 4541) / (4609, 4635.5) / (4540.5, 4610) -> -0.2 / 80.8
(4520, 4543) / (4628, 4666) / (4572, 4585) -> -0.3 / 79.3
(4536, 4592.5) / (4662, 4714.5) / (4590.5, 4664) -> -1.5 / 80.7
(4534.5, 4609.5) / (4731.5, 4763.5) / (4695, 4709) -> 0.5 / 81.6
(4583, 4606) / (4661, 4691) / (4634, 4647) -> -0.3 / 81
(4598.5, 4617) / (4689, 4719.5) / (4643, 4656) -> 0.3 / 81.7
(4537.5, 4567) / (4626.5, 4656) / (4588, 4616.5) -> -0.1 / 81.4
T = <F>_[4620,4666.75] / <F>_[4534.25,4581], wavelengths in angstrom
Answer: 1.02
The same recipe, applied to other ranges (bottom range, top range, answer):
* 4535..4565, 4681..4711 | 1.00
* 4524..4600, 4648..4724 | 1.01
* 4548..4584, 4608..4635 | 1.04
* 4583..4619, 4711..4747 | 1.00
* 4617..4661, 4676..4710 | 0.97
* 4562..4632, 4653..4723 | 0.98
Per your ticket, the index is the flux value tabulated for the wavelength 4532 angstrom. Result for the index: 75.4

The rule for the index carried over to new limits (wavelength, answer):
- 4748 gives 83.8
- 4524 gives 78.2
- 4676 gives 81.8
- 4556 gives 81.3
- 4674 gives 82.4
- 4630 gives 83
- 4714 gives 81.8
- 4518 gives 80.9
